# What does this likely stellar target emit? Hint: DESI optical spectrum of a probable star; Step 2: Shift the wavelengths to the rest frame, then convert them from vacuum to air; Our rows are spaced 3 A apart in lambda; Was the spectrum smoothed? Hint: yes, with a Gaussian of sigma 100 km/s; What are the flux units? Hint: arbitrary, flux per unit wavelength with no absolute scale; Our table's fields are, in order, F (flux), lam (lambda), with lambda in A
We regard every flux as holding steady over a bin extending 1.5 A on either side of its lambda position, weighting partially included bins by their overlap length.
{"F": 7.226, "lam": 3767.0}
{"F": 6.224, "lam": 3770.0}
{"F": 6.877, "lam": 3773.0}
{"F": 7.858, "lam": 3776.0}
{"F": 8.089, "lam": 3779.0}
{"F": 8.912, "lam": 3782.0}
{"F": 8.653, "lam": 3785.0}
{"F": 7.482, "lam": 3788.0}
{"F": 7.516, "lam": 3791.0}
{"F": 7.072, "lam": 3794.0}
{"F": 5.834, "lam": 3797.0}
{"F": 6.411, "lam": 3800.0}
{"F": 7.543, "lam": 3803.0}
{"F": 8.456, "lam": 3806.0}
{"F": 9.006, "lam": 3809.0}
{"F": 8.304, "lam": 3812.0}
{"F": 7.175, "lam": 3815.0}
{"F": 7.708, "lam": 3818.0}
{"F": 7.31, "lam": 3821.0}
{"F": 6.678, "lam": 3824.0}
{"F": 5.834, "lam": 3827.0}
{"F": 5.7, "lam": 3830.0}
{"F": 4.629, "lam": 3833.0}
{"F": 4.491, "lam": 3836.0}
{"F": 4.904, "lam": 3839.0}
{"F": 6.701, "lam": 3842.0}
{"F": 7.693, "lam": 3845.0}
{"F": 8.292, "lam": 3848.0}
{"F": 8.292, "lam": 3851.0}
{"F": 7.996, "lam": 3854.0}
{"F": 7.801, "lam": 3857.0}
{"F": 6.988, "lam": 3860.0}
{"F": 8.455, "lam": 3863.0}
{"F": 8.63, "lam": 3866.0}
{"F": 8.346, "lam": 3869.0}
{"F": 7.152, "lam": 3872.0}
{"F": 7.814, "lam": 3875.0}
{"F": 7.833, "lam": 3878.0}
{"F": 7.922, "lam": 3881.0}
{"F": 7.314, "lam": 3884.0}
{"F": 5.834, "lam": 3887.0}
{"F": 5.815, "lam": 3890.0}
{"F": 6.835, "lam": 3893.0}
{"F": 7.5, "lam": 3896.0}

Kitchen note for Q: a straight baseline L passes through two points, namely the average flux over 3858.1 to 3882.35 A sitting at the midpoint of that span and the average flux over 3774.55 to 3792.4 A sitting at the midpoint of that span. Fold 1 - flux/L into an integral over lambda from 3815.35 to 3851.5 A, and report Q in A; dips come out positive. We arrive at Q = 6.72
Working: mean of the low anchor 8.09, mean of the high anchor 7.89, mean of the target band 6.49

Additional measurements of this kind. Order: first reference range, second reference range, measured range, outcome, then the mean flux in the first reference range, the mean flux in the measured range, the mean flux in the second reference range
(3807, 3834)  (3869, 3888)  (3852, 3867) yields -1.38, 7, 7.96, 7.43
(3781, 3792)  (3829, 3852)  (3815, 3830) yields 0.29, 8.13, 6.79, 6.31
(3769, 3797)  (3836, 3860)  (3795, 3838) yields 3.49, 7.56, 6.77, 7.18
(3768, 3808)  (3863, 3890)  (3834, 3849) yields 2.45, 7.47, 6.29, 7.55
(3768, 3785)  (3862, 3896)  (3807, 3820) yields -0.76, 7.67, 8.04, 7.44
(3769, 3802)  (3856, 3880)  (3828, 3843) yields 4.74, 7.38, 5.26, 7.88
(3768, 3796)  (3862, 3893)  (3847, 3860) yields -0.80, 7.59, 7.96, 7.46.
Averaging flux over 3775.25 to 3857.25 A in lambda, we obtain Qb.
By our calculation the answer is 7.21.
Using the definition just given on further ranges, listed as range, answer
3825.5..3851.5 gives 6.2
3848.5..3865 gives 7.95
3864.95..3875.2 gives 7.98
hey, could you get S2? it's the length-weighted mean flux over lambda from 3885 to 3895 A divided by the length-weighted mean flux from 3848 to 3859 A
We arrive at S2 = 0.78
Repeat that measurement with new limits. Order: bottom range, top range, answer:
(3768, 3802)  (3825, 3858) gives 0.89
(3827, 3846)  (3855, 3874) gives 1.40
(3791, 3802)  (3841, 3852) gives 1.17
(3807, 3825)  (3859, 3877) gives 1.02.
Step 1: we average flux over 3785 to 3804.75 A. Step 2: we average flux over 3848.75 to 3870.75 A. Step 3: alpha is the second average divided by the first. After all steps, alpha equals 1.1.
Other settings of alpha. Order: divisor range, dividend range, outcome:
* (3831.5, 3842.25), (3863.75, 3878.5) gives 1.60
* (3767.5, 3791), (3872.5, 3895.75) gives 0.92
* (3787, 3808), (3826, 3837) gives 0.71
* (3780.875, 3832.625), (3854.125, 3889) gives 1.04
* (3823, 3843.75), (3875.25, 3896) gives 1.26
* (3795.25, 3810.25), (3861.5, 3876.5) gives 1.09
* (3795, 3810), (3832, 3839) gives 0.63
